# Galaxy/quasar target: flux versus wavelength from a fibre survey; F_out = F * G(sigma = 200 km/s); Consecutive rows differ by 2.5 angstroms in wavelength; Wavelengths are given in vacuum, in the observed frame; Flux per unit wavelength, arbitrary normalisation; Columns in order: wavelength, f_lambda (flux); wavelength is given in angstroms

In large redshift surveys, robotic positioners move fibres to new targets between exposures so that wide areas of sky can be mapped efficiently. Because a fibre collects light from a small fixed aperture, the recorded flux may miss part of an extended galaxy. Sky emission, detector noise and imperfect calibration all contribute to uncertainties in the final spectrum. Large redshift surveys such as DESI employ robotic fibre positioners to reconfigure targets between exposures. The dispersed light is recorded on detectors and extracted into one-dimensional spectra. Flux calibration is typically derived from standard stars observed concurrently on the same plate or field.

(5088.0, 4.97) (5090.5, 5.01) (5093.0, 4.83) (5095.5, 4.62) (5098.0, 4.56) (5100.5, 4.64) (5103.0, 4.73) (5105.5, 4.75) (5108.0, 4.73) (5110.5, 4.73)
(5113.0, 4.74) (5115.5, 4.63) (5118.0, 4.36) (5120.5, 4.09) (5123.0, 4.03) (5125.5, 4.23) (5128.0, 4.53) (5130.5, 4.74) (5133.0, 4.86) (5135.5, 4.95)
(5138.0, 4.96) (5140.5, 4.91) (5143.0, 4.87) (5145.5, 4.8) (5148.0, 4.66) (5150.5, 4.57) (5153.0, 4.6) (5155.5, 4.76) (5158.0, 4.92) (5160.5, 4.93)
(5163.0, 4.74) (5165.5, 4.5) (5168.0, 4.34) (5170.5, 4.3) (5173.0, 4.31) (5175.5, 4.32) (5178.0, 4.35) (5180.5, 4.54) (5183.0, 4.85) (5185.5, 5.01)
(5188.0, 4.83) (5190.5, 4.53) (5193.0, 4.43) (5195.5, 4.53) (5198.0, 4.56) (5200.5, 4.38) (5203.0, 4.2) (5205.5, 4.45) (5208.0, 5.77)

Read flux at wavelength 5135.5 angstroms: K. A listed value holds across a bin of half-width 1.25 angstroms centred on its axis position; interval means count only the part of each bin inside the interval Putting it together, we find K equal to 4.95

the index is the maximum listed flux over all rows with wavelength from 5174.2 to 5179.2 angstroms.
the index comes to 4.35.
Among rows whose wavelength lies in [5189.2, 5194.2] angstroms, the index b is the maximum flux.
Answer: 4.53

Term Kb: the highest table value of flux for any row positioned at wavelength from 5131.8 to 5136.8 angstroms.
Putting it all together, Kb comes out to 4.95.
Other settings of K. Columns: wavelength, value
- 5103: 4.73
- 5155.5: 4.76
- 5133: 4.86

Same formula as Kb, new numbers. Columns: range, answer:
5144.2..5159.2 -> 4.92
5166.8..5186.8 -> 5.01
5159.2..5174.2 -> 4.93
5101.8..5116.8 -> 4.75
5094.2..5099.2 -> 4.62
